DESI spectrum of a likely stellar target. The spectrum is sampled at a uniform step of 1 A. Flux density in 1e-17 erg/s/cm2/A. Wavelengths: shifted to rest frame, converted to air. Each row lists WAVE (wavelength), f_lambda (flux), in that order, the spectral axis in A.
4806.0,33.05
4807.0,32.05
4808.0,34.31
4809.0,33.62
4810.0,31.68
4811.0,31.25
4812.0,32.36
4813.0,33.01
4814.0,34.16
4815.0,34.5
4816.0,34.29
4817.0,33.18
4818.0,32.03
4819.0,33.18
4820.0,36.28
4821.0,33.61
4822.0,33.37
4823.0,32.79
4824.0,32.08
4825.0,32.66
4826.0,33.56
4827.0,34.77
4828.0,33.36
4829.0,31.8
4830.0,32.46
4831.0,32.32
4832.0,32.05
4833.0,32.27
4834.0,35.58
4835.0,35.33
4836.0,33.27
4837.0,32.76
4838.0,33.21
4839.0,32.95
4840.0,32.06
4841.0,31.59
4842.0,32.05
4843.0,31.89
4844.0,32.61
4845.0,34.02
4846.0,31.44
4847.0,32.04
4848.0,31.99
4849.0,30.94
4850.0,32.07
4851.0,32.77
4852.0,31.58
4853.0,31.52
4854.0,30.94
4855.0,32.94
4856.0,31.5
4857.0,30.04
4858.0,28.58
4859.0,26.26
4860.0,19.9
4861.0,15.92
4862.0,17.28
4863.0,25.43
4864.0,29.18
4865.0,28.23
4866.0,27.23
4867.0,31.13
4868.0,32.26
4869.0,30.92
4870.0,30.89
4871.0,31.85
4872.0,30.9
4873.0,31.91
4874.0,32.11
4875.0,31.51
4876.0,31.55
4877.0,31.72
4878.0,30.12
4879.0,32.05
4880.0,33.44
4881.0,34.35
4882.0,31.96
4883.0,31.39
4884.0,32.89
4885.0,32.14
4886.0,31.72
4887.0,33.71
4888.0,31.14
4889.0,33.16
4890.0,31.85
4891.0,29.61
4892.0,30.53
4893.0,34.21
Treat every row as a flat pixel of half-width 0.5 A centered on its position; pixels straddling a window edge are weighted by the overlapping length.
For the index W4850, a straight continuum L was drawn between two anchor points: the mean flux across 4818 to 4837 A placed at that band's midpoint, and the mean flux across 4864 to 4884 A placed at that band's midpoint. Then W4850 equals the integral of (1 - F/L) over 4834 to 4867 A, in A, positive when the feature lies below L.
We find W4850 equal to 2.3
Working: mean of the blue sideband 33.3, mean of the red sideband 31.3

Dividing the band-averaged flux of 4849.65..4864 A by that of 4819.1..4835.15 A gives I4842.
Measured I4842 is 0.8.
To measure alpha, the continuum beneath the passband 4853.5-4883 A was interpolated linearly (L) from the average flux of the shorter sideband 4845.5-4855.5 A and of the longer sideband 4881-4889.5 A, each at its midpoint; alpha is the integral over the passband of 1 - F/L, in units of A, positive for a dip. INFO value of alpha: 2.5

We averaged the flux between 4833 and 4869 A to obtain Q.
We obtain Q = 30.3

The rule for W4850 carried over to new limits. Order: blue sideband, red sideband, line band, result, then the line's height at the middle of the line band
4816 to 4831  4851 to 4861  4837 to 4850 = -0.76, 30.5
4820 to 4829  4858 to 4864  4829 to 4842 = -1.27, 30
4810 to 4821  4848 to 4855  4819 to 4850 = -0.37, 32.5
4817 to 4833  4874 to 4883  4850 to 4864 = 2.13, 32.5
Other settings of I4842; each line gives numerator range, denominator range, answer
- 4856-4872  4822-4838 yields 0.82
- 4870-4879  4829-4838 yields 0.95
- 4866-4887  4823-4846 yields 0.97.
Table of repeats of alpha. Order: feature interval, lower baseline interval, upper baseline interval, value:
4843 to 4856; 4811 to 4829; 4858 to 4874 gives -1.1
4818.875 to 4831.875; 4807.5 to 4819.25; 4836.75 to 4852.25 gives -0.2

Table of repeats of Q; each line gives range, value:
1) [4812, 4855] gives 32.9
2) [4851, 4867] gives 27.4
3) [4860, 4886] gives 29.8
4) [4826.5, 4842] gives 33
